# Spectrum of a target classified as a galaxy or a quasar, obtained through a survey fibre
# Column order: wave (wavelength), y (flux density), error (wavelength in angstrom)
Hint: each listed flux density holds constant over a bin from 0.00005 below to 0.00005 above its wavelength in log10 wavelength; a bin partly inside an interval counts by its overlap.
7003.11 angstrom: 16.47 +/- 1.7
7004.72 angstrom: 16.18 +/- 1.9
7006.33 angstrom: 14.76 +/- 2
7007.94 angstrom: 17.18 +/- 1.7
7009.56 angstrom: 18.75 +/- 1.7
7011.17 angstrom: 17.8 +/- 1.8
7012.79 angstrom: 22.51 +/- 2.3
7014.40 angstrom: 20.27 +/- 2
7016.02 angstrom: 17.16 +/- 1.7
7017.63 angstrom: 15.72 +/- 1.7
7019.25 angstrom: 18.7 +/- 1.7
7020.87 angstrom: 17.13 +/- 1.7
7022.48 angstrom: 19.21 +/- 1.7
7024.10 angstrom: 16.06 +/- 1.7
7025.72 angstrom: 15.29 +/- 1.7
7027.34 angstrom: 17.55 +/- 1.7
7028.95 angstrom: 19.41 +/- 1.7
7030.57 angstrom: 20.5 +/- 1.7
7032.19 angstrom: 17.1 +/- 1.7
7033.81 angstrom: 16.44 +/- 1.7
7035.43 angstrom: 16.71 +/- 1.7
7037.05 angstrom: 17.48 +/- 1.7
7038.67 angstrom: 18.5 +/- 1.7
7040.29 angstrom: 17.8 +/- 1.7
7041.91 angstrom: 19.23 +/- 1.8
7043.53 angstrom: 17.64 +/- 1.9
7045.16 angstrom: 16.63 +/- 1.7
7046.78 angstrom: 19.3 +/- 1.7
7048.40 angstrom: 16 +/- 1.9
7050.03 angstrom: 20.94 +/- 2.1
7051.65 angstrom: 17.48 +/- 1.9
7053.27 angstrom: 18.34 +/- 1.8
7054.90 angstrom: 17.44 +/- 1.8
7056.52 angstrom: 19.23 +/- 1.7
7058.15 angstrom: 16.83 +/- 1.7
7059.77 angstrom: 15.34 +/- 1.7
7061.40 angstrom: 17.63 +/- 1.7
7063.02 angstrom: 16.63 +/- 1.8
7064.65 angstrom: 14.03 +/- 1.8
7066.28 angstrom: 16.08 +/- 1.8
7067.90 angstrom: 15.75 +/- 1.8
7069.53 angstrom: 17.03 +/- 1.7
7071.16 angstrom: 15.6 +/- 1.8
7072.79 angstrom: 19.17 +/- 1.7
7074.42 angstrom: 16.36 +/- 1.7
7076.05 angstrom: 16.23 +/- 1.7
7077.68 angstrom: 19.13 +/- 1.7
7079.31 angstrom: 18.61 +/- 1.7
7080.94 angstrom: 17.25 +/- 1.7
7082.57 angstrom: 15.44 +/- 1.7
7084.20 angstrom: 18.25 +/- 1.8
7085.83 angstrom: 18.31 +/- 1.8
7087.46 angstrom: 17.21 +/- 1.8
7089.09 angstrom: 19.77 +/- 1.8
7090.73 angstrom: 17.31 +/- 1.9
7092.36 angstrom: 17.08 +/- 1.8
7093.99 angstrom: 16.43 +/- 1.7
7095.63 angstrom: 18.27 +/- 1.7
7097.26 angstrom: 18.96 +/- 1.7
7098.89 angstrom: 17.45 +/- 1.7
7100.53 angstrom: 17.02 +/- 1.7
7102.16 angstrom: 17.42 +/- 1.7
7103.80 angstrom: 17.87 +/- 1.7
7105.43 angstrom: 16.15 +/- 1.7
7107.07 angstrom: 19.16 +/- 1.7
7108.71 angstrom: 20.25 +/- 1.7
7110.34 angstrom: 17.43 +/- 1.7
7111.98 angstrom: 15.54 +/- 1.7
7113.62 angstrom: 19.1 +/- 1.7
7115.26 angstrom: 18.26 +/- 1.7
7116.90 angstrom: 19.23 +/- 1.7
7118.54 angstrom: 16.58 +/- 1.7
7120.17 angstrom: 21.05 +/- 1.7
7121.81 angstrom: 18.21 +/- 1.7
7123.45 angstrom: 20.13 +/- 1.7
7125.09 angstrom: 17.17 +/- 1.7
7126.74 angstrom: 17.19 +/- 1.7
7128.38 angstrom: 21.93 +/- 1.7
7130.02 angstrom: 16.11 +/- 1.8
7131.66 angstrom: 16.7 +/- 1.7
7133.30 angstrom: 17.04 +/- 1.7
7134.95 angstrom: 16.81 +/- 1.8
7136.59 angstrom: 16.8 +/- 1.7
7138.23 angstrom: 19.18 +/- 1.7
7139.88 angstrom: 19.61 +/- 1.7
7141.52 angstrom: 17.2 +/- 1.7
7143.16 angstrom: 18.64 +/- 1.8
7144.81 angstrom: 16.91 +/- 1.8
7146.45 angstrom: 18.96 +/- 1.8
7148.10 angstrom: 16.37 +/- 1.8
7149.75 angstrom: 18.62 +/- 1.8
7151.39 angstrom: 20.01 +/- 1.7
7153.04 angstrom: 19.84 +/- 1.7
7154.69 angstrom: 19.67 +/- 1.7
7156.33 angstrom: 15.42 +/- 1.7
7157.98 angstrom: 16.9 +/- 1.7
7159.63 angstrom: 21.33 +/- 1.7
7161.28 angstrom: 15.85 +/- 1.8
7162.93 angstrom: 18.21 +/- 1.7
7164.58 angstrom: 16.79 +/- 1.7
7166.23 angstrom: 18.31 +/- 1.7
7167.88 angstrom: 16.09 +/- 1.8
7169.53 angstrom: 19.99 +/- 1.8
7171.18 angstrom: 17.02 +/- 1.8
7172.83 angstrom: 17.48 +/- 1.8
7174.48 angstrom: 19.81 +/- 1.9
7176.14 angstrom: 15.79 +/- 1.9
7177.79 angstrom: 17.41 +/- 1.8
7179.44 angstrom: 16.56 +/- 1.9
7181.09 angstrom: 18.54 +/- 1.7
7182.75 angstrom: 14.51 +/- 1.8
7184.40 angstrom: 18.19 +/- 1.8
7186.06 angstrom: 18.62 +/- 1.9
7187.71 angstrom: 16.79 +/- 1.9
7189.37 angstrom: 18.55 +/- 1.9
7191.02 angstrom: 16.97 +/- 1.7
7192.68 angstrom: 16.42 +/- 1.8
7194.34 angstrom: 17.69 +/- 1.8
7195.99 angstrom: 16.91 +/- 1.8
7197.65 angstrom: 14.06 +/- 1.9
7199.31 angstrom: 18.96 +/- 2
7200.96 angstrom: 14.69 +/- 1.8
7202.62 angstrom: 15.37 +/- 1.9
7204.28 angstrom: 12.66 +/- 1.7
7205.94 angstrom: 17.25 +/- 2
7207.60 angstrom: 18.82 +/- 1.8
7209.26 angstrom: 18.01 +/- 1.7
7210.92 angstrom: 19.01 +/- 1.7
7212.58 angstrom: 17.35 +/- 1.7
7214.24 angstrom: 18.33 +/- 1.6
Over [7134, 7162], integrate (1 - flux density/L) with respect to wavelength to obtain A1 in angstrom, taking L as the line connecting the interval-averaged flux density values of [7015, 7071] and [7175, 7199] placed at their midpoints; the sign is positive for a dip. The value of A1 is -1.7 angstrom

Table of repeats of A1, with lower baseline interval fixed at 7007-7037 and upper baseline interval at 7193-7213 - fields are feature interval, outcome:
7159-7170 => -0.6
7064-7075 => 0.8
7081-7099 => -0.2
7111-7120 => -0.3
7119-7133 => -1.0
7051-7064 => 0.3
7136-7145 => -0.5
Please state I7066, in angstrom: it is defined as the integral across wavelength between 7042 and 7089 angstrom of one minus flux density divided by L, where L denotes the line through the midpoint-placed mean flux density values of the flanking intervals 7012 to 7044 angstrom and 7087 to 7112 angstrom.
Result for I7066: 1.4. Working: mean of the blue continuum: 18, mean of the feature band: 17.3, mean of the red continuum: 17.8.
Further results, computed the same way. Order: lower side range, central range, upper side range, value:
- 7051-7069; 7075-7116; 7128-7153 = -0.9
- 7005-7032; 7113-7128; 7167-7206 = -1.1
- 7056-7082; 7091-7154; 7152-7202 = -3.3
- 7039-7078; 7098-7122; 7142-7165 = -0.4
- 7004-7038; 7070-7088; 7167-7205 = 0.0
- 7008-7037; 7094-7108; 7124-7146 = 0.1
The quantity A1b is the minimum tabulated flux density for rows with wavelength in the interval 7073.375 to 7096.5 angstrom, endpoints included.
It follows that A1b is 15.44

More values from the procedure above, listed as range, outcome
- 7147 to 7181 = 15.42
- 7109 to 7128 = 15.54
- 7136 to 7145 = 16.8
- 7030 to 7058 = 16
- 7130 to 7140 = 16.11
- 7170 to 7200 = 14.06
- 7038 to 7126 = 14.03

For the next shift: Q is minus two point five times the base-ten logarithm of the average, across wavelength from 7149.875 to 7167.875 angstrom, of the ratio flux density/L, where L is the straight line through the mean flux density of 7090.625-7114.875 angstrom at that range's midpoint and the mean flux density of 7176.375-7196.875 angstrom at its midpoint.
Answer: -0.05 mag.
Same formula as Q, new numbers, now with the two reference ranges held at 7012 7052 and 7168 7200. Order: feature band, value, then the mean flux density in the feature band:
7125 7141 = -0.018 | 17.9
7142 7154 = -0.057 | 18.5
